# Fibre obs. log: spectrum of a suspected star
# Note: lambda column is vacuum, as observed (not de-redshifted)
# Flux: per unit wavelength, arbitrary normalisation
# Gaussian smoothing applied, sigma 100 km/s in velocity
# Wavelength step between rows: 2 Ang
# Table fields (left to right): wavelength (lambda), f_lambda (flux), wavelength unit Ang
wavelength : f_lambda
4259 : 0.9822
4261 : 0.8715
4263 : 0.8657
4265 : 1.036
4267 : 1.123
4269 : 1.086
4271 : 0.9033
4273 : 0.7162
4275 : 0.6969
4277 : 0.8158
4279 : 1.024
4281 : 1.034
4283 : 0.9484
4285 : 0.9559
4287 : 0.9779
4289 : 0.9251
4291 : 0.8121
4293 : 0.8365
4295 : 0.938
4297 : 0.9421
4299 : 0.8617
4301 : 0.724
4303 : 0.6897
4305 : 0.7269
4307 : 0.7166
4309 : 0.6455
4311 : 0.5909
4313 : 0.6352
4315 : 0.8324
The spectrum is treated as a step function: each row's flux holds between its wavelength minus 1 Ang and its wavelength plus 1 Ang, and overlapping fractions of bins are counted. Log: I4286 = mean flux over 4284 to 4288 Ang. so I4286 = 0.967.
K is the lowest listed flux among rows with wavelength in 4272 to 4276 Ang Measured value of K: 0.6969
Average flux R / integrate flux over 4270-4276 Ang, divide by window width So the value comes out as 0.772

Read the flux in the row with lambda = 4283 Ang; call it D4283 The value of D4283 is 0.9484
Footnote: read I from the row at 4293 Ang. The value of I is 0.8365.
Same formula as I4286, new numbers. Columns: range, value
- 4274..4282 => 0.893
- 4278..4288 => 0.988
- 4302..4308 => 0.711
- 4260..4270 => 0.996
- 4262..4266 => 0.951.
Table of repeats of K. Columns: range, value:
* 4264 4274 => 0.7162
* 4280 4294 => 0.8121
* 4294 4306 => 0.6897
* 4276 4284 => 0.8158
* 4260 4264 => 0.8657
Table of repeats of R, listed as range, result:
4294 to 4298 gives 0.94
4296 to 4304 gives 0.804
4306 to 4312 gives 0.651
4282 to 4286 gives 0.952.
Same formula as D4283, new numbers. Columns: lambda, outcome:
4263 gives 0.8657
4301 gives 0.724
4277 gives 0.8158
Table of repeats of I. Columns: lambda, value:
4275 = 0.6969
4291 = 0.8121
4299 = 0.8617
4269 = 1.086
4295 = 0.938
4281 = 1.034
